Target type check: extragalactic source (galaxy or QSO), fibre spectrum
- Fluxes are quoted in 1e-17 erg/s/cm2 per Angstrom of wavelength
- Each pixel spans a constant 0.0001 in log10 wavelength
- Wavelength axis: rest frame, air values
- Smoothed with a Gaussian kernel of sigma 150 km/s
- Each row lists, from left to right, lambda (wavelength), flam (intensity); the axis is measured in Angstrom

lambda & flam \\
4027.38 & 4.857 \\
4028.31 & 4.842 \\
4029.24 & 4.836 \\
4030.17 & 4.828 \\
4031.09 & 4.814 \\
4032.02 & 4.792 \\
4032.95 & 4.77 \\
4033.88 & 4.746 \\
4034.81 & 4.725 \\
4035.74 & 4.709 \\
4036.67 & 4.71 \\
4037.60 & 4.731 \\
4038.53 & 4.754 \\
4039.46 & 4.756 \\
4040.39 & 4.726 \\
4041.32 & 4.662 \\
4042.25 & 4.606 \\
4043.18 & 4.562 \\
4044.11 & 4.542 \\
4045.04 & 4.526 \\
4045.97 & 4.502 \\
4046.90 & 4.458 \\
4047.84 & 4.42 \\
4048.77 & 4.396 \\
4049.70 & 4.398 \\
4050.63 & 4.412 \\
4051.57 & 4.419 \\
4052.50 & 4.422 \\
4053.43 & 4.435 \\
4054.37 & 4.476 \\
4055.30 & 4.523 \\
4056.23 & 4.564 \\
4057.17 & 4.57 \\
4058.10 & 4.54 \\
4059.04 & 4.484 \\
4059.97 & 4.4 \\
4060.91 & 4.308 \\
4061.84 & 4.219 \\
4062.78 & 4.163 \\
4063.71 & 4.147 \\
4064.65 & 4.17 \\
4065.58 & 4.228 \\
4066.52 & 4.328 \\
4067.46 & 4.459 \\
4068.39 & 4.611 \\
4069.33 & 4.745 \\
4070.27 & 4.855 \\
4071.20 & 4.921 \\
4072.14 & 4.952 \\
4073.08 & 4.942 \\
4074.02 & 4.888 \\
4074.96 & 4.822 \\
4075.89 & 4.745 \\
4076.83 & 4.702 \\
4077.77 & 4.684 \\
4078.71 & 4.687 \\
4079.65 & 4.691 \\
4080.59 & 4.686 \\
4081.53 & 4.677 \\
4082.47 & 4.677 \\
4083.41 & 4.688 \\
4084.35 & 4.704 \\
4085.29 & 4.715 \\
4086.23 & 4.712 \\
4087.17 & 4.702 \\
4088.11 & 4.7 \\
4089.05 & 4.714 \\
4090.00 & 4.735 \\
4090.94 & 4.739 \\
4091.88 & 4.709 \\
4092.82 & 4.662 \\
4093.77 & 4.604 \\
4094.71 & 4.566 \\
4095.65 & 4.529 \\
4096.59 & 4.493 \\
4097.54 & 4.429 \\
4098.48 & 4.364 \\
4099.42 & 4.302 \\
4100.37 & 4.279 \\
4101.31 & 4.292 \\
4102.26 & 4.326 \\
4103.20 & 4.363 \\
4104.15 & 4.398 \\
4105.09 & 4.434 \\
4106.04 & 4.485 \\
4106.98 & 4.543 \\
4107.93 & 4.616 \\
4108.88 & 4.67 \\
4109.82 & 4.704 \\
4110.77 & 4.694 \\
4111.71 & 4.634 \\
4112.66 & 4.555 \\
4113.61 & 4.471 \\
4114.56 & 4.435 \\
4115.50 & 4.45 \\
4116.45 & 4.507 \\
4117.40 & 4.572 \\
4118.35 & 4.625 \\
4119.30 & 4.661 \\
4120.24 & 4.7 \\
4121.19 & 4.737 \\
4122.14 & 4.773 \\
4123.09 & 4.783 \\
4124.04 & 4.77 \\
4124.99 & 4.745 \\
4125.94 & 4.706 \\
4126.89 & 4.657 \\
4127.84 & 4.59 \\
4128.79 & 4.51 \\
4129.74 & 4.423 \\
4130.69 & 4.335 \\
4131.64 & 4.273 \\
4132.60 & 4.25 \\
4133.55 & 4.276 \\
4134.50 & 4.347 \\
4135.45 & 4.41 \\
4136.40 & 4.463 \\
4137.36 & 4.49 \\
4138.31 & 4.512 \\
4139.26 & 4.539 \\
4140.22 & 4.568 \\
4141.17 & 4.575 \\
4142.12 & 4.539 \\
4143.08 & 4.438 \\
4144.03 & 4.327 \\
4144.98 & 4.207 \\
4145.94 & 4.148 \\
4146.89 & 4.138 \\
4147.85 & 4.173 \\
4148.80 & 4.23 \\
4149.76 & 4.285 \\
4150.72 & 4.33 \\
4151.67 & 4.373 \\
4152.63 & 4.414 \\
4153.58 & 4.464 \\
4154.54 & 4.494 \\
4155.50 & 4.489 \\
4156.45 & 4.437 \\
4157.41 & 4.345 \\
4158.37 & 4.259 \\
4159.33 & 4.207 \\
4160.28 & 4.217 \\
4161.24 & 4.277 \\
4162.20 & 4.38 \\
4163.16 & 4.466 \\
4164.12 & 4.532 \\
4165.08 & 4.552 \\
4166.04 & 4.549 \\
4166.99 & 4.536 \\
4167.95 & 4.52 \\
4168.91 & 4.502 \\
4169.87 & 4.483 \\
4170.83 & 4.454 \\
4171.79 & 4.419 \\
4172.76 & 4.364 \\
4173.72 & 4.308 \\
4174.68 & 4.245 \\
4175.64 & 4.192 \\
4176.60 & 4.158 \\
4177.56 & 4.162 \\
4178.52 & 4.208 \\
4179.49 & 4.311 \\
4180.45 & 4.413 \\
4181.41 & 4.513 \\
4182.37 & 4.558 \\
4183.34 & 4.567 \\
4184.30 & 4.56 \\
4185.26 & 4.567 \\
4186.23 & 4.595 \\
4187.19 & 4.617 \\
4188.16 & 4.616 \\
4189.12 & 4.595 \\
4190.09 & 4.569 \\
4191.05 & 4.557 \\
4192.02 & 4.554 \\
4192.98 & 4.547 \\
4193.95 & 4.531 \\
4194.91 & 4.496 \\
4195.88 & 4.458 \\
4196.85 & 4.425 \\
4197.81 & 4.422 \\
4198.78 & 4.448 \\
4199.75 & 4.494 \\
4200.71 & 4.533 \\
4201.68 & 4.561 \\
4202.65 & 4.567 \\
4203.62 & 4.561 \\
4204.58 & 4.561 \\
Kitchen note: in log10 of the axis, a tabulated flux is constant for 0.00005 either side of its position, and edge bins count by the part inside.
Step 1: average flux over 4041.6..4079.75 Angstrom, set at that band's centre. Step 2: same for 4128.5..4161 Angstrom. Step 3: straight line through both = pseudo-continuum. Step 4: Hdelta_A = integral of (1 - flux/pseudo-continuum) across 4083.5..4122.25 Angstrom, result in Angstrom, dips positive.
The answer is -1.0 Angstrom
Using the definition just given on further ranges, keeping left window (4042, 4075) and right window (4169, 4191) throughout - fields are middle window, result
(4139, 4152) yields 0.3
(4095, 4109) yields 0.2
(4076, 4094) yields -0.8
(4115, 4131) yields -0.6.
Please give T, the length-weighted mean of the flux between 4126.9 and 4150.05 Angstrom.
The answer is 4.38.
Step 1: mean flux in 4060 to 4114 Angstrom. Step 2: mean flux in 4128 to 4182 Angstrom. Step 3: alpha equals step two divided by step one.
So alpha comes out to 0.96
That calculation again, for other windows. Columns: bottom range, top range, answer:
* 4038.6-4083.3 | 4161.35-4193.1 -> 0.98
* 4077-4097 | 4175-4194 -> 0.96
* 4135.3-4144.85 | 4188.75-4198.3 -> 1.01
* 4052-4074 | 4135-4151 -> 0.97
